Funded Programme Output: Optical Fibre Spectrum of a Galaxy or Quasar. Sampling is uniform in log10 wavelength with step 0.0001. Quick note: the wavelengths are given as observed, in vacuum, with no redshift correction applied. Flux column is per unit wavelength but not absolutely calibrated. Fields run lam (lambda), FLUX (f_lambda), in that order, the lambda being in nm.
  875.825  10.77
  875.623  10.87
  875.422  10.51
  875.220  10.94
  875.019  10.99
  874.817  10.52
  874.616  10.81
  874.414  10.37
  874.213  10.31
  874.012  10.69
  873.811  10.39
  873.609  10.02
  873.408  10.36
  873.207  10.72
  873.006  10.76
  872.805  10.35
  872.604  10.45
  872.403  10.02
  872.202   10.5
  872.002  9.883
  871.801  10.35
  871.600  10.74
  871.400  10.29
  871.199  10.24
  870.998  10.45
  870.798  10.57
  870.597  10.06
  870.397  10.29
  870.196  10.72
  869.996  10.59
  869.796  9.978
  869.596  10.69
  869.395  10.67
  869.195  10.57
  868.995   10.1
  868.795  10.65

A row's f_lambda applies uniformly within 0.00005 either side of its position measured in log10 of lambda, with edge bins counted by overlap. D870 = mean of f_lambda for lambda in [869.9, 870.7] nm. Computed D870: 10.4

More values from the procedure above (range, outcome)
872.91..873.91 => 10.4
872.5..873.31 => 10.6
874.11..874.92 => 10.5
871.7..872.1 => 10.1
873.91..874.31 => 10.5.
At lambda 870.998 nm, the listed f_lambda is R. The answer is 10.45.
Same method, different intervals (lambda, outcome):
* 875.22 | 10.94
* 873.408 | 10.36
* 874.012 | 10.69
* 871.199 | 10.24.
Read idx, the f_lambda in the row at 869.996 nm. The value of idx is 10.59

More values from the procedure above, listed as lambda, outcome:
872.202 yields 10.5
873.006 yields 10.76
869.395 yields 10.67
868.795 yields 10.65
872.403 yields 10.02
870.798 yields 10.57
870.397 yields 10.29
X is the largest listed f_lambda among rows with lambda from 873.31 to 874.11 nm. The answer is 10.69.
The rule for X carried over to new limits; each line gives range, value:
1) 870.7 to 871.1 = 10.57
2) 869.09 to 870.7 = 10.72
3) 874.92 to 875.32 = 10.99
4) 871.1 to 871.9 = 10.74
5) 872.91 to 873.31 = 10.76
